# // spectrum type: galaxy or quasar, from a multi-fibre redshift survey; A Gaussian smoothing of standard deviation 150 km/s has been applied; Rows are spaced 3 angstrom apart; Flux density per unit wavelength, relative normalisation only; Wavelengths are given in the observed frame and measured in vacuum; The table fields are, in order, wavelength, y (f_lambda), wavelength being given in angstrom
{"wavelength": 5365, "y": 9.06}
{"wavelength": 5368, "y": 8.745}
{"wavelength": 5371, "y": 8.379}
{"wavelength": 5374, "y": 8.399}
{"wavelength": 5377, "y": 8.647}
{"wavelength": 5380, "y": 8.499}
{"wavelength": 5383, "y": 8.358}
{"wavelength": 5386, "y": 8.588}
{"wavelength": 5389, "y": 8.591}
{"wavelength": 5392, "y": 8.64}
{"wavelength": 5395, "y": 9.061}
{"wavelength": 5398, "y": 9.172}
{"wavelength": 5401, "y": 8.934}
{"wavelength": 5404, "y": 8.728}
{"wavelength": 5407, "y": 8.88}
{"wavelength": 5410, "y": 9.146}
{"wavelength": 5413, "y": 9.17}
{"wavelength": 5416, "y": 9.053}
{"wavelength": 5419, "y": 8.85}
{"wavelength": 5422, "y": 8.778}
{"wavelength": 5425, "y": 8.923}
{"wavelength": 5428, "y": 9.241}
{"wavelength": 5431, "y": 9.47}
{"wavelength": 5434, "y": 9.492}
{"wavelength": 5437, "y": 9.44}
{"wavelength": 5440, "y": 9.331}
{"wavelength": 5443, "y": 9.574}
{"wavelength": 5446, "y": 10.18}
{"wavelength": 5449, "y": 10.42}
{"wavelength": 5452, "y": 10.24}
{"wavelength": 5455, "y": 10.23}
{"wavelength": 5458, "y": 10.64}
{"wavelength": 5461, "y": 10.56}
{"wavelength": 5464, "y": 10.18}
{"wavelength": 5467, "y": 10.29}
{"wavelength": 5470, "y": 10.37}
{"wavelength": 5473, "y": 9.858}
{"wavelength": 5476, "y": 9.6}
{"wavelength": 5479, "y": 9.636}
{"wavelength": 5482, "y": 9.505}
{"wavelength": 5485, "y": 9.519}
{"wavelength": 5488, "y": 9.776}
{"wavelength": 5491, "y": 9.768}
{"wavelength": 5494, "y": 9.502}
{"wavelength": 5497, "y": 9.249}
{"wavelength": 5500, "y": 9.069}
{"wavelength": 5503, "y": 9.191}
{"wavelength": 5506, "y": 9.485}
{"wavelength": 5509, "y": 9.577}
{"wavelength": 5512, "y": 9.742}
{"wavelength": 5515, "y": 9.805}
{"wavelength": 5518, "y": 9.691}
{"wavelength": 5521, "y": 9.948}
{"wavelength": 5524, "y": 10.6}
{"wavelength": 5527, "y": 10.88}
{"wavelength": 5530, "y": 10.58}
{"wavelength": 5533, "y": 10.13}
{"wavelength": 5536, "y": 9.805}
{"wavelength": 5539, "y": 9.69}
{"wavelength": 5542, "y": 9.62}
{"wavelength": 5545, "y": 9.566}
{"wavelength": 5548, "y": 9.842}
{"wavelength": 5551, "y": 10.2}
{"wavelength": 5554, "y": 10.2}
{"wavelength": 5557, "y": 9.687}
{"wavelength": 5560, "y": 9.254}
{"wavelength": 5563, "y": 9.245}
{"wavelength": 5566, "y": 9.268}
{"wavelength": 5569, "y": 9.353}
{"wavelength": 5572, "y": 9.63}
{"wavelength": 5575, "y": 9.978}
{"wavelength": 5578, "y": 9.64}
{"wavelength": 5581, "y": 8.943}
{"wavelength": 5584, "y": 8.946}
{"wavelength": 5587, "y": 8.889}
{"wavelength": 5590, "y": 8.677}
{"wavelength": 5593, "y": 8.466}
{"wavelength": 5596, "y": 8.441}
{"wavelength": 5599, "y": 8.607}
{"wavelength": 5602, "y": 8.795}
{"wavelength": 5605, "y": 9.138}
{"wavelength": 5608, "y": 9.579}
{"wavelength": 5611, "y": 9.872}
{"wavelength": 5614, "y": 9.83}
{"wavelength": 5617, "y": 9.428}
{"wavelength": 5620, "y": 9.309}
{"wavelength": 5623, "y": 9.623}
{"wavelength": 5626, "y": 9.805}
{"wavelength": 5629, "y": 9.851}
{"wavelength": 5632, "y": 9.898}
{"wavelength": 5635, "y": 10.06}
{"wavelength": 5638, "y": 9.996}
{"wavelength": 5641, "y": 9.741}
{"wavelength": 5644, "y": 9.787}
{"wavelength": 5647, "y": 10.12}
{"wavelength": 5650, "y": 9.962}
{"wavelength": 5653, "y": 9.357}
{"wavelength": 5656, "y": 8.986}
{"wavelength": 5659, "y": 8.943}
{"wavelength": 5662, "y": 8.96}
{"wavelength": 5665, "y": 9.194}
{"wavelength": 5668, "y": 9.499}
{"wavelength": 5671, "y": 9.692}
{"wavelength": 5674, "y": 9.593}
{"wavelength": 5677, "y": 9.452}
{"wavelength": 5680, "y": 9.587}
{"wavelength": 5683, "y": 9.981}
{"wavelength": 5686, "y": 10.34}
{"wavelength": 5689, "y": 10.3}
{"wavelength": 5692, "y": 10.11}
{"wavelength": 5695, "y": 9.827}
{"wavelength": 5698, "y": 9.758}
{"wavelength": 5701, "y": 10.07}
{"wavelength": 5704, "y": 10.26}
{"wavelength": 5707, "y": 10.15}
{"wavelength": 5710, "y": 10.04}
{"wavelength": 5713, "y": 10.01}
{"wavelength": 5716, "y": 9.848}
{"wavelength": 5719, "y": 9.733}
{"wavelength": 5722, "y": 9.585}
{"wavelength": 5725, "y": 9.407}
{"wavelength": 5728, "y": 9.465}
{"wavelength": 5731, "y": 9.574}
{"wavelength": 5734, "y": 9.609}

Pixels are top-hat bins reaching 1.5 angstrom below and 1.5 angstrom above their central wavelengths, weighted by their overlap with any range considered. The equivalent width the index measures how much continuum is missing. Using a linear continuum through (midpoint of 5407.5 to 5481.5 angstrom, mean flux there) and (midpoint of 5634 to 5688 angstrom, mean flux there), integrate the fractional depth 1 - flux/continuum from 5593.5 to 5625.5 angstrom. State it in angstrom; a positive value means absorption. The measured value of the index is 1.28 angstrom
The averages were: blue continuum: 9.68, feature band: 9.25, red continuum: 9.63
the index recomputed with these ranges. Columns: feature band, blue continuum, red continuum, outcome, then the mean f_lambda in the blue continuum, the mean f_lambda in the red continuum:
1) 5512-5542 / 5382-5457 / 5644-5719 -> -2.0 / 9.23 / 9.75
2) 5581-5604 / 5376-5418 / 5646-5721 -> 1.8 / 8.82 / 9.75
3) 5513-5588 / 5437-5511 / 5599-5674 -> -0.4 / 9.81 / 9.54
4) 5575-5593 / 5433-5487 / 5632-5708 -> 1.4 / 9.95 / 9.75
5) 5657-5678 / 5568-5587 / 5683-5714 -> 1.2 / 9.38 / 10.1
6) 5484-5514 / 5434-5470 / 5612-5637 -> 1.5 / 10.1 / 9.73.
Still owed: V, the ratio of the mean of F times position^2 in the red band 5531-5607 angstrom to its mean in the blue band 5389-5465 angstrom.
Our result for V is 1.05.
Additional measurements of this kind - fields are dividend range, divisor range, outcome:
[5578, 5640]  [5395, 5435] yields 1.10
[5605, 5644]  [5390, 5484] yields 1.09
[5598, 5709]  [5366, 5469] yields 1.14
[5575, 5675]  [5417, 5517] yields 1.03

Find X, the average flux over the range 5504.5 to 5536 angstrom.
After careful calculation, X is 10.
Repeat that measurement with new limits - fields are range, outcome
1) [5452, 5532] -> 9.9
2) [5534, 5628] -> 9.4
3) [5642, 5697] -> 9.65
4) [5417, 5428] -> 8.91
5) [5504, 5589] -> 9.71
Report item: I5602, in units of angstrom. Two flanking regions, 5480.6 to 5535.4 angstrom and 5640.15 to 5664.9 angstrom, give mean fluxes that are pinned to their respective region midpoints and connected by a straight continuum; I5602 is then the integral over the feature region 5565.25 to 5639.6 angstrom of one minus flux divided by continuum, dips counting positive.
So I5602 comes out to 1.6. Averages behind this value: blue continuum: 9.78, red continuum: 9.46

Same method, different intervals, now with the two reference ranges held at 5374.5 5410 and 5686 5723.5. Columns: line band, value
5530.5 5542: -0.7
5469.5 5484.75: -1.1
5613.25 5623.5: 0.1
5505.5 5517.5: -0.6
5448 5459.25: -1.7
